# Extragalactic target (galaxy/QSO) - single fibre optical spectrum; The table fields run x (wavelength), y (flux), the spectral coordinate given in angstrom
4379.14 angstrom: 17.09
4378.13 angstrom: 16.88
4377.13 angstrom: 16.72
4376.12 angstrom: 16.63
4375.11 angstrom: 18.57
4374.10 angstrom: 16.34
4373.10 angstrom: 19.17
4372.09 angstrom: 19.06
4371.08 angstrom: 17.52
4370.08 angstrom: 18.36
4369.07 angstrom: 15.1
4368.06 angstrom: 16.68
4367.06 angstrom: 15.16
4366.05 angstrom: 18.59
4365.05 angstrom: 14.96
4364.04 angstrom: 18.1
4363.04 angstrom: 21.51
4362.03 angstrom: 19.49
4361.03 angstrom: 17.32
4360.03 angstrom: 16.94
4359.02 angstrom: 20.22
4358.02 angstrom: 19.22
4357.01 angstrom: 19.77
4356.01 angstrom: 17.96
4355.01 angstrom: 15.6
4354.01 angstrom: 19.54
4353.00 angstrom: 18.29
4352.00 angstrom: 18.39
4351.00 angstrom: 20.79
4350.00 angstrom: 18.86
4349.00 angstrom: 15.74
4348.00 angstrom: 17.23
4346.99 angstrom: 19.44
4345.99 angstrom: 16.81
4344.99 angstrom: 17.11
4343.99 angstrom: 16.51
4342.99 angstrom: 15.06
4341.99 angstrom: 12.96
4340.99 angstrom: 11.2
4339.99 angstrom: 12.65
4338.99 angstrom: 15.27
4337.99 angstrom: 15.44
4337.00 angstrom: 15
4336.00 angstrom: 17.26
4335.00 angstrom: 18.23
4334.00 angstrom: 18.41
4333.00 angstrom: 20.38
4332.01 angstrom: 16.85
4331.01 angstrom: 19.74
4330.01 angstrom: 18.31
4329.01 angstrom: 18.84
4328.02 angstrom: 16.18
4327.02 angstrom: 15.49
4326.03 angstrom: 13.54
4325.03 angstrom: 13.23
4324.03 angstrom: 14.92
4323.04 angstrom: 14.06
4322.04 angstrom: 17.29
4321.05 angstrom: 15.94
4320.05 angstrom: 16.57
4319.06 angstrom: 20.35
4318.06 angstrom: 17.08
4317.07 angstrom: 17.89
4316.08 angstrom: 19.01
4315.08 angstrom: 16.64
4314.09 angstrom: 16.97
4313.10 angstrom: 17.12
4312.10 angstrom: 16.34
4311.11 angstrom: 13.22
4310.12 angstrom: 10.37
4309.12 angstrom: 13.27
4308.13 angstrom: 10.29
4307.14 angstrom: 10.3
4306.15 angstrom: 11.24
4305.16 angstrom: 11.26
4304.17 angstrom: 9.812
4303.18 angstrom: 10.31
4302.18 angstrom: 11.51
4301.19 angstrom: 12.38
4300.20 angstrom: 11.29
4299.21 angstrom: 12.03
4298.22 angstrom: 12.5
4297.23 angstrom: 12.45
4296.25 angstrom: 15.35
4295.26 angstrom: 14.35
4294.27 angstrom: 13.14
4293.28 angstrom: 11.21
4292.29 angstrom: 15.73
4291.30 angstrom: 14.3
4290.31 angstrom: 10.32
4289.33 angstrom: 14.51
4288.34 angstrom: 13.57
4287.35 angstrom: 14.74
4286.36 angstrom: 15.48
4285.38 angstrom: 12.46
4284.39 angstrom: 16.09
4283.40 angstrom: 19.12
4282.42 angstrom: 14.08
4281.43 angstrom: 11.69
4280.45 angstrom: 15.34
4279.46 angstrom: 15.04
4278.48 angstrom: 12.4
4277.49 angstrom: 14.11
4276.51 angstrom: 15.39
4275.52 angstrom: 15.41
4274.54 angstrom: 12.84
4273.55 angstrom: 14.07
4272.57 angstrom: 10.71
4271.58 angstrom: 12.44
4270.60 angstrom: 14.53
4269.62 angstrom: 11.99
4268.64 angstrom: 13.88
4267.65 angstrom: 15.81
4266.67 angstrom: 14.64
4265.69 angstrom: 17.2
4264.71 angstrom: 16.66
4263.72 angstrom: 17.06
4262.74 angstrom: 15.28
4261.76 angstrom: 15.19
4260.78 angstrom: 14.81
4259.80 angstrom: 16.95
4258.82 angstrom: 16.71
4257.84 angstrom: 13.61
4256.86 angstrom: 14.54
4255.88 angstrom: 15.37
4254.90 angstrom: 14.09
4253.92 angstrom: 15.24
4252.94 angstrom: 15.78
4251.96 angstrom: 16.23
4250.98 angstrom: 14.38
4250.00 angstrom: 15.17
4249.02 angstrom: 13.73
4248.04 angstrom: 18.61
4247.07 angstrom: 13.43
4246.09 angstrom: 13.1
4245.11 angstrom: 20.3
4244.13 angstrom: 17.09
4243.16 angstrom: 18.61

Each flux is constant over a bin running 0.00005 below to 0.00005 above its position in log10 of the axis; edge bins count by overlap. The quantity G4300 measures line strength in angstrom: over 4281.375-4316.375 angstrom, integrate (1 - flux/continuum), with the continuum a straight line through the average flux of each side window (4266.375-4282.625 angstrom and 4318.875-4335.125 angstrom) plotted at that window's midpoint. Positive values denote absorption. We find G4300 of 4.0 angstrom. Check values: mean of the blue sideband 13.8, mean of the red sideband 16.9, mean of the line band 13.4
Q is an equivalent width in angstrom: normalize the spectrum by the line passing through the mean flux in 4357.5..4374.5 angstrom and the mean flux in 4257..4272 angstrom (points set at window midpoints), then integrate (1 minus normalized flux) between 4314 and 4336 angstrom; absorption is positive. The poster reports -0.4 angstrom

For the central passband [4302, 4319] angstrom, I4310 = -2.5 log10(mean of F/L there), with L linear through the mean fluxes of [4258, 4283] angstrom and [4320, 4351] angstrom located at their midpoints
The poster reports 0.13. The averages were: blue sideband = 14.6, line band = 13.9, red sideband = 16.3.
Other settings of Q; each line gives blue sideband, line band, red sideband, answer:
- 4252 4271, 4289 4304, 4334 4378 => 3.11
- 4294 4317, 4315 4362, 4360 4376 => -4.60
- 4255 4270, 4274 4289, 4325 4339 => 1.19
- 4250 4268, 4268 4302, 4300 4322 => 2.70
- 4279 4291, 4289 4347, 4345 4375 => 4.35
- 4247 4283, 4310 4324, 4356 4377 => -0.08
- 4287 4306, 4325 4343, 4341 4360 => -0.10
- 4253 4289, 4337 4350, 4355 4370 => 1.24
